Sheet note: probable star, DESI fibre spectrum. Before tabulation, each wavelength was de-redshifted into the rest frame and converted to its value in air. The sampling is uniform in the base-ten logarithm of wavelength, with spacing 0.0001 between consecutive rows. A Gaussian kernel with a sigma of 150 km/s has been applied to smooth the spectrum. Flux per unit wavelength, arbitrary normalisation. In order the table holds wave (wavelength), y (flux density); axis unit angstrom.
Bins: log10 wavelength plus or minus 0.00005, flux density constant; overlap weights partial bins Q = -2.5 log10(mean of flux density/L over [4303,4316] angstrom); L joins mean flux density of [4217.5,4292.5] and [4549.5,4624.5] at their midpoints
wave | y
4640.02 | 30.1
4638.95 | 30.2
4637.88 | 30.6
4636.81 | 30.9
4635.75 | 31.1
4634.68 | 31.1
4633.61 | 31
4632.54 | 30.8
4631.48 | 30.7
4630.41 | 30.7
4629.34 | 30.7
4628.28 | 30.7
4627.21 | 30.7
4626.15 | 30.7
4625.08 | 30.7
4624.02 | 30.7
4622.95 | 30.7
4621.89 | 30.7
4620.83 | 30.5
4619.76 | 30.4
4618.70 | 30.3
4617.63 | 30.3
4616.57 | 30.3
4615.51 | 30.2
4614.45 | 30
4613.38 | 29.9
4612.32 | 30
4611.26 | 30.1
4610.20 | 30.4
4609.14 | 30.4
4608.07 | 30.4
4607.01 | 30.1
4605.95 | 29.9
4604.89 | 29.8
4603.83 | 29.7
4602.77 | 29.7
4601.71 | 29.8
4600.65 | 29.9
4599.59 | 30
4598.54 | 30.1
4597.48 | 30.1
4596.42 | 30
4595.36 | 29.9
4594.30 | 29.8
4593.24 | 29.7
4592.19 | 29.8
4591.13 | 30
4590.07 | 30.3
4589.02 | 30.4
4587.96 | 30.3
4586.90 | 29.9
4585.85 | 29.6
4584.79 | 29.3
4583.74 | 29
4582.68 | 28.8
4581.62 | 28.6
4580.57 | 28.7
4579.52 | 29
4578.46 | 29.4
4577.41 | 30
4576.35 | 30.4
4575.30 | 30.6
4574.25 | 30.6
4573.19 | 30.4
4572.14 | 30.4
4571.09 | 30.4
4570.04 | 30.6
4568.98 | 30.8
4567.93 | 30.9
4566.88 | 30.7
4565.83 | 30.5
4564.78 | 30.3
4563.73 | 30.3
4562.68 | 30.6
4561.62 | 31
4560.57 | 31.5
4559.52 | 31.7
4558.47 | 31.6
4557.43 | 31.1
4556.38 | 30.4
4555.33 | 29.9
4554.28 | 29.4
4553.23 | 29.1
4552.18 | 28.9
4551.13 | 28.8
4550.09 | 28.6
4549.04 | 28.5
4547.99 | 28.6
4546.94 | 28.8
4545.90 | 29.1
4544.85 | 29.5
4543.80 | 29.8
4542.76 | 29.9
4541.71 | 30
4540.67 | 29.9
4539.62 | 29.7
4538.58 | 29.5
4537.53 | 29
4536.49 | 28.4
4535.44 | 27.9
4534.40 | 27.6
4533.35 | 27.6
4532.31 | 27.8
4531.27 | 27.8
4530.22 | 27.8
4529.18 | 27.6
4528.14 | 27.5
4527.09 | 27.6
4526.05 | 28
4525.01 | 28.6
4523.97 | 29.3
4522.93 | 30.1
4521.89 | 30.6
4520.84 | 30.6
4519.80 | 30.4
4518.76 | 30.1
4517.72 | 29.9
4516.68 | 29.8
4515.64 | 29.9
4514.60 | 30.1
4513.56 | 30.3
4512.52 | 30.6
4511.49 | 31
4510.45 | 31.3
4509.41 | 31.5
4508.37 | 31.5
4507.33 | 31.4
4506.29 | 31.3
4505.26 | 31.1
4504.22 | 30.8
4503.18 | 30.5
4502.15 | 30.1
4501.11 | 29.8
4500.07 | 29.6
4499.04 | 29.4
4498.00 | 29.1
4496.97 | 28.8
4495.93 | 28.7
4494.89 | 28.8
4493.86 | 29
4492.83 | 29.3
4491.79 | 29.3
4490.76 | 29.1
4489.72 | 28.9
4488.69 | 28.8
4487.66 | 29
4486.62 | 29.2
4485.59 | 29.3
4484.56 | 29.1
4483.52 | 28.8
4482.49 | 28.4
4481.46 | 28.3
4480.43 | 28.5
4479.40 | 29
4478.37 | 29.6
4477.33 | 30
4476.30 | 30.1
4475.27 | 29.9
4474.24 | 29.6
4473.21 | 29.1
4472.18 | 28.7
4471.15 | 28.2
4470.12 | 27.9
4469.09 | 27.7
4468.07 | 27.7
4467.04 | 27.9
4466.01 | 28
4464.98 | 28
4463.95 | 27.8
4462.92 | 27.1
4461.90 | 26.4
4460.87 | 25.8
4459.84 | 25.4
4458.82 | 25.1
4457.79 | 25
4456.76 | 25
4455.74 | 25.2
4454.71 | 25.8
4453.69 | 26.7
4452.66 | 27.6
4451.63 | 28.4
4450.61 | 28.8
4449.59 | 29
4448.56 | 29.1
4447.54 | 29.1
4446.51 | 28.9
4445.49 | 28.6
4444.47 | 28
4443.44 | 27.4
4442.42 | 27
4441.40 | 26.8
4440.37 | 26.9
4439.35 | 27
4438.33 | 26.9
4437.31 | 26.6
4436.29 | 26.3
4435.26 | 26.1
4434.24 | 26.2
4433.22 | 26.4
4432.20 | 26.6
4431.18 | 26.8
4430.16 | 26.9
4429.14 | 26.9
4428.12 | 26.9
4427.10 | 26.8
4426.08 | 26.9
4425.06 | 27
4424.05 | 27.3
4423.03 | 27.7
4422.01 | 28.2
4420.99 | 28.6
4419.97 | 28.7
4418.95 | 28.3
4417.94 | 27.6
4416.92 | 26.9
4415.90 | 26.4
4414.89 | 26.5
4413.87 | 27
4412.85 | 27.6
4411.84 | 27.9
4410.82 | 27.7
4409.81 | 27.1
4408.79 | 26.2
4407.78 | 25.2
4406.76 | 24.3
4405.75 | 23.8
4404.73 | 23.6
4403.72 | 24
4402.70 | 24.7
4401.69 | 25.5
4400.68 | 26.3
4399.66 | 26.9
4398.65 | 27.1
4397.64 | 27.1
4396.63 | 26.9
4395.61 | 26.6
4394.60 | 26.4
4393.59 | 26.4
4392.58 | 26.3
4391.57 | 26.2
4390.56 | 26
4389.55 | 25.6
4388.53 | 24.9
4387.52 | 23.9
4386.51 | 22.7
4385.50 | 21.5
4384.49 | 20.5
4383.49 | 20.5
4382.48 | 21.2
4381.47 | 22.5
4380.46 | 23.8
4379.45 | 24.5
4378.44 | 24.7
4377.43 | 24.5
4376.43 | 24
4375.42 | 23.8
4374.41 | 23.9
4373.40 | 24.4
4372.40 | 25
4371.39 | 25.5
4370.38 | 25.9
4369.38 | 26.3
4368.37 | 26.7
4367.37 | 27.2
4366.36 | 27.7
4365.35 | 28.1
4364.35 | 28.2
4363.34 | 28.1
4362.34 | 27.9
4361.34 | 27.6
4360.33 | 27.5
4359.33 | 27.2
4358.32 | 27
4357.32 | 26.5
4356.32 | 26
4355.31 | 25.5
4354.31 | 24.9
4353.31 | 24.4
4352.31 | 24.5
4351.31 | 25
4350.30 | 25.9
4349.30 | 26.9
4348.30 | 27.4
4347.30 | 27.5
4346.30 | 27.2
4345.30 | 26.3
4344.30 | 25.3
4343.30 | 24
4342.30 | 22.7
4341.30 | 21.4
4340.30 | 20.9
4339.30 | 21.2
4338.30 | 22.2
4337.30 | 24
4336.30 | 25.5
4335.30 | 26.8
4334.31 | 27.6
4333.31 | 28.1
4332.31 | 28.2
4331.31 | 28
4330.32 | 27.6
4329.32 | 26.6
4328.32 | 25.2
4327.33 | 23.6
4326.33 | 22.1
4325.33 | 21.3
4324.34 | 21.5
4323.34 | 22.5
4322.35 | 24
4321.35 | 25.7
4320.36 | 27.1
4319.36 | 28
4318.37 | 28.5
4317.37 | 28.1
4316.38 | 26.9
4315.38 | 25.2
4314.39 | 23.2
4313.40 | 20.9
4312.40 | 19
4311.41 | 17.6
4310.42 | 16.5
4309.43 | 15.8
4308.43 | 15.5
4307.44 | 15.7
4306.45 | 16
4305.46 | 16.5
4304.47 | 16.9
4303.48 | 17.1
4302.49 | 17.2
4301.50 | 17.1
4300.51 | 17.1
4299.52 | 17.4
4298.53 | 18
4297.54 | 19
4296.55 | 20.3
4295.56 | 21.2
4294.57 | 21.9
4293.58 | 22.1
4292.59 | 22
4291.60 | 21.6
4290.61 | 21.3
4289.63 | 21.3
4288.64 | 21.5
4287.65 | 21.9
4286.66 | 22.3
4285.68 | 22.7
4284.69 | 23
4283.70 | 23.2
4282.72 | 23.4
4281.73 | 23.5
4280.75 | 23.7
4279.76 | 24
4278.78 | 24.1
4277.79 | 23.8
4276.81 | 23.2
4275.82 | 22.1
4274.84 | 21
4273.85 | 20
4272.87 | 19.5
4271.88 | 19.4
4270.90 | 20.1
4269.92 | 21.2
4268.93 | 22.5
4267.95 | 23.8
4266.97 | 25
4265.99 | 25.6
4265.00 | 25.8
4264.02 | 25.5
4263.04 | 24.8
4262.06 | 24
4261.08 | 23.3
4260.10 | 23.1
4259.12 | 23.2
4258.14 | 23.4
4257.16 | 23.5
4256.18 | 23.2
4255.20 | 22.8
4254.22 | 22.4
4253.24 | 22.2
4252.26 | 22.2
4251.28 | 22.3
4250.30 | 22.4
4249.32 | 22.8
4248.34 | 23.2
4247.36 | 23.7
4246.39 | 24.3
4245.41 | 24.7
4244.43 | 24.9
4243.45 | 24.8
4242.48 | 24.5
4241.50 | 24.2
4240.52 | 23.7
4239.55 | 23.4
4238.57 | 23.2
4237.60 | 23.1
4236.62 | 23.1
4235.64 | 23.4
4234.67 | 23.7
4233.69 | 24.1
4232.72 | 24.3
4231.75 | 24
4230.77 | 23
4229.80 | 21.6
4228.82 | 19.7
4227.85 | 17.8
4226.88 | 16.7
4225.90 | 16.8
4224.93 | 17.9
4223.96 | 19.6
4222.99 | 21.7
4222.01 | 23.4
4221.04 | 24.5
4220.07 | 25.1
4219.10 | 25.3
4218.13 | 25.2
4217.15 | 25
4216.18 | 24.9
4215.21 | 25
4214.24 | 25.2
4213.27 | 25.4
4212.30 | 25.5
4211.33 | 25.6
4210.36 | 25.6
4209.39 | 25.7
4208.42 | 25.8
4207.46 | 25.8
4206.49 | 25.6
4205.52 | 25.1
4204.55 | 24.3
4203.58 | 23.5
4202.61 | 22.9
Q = 0.30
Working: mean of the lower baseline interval 22.8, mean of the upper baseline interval 30.1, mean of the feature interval 18.2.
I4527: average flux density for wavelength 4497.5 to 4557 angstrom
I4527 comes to 29.5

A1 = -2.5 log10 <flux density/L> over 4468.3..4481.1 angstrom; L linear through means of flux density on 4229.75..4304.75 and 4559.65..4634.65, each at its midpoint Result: -0.065 mag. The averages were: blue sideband 22.4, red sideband 30.2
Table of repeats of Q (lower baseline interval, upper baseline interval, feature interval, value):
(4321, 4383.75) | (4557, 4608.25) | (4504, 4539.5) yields -0.03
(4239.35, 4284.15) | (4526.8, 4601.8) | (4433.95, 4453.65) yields -0.02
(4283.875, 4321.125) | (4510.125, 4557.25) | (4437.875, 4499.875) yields -0.05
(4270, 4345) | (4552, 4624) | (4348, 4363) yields -0.12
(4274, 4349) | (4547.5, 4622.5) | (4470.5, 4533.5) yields -0.06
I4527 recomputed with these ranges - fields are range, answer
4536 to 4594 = 29.9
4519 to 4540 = 28.7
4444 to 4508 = 28.5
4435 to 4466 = 27.1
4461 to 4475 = 28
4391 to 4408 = 25.7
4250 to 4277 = 22.8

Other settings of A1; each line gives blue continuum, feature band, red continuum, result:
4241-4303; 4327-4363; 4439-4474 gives -0.06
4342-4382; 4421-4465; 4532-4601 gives 0.01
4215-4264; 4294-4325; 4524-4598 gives 0.19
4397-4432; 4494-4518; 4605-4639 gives -0.07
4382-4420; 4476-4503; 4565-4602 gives -0.06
